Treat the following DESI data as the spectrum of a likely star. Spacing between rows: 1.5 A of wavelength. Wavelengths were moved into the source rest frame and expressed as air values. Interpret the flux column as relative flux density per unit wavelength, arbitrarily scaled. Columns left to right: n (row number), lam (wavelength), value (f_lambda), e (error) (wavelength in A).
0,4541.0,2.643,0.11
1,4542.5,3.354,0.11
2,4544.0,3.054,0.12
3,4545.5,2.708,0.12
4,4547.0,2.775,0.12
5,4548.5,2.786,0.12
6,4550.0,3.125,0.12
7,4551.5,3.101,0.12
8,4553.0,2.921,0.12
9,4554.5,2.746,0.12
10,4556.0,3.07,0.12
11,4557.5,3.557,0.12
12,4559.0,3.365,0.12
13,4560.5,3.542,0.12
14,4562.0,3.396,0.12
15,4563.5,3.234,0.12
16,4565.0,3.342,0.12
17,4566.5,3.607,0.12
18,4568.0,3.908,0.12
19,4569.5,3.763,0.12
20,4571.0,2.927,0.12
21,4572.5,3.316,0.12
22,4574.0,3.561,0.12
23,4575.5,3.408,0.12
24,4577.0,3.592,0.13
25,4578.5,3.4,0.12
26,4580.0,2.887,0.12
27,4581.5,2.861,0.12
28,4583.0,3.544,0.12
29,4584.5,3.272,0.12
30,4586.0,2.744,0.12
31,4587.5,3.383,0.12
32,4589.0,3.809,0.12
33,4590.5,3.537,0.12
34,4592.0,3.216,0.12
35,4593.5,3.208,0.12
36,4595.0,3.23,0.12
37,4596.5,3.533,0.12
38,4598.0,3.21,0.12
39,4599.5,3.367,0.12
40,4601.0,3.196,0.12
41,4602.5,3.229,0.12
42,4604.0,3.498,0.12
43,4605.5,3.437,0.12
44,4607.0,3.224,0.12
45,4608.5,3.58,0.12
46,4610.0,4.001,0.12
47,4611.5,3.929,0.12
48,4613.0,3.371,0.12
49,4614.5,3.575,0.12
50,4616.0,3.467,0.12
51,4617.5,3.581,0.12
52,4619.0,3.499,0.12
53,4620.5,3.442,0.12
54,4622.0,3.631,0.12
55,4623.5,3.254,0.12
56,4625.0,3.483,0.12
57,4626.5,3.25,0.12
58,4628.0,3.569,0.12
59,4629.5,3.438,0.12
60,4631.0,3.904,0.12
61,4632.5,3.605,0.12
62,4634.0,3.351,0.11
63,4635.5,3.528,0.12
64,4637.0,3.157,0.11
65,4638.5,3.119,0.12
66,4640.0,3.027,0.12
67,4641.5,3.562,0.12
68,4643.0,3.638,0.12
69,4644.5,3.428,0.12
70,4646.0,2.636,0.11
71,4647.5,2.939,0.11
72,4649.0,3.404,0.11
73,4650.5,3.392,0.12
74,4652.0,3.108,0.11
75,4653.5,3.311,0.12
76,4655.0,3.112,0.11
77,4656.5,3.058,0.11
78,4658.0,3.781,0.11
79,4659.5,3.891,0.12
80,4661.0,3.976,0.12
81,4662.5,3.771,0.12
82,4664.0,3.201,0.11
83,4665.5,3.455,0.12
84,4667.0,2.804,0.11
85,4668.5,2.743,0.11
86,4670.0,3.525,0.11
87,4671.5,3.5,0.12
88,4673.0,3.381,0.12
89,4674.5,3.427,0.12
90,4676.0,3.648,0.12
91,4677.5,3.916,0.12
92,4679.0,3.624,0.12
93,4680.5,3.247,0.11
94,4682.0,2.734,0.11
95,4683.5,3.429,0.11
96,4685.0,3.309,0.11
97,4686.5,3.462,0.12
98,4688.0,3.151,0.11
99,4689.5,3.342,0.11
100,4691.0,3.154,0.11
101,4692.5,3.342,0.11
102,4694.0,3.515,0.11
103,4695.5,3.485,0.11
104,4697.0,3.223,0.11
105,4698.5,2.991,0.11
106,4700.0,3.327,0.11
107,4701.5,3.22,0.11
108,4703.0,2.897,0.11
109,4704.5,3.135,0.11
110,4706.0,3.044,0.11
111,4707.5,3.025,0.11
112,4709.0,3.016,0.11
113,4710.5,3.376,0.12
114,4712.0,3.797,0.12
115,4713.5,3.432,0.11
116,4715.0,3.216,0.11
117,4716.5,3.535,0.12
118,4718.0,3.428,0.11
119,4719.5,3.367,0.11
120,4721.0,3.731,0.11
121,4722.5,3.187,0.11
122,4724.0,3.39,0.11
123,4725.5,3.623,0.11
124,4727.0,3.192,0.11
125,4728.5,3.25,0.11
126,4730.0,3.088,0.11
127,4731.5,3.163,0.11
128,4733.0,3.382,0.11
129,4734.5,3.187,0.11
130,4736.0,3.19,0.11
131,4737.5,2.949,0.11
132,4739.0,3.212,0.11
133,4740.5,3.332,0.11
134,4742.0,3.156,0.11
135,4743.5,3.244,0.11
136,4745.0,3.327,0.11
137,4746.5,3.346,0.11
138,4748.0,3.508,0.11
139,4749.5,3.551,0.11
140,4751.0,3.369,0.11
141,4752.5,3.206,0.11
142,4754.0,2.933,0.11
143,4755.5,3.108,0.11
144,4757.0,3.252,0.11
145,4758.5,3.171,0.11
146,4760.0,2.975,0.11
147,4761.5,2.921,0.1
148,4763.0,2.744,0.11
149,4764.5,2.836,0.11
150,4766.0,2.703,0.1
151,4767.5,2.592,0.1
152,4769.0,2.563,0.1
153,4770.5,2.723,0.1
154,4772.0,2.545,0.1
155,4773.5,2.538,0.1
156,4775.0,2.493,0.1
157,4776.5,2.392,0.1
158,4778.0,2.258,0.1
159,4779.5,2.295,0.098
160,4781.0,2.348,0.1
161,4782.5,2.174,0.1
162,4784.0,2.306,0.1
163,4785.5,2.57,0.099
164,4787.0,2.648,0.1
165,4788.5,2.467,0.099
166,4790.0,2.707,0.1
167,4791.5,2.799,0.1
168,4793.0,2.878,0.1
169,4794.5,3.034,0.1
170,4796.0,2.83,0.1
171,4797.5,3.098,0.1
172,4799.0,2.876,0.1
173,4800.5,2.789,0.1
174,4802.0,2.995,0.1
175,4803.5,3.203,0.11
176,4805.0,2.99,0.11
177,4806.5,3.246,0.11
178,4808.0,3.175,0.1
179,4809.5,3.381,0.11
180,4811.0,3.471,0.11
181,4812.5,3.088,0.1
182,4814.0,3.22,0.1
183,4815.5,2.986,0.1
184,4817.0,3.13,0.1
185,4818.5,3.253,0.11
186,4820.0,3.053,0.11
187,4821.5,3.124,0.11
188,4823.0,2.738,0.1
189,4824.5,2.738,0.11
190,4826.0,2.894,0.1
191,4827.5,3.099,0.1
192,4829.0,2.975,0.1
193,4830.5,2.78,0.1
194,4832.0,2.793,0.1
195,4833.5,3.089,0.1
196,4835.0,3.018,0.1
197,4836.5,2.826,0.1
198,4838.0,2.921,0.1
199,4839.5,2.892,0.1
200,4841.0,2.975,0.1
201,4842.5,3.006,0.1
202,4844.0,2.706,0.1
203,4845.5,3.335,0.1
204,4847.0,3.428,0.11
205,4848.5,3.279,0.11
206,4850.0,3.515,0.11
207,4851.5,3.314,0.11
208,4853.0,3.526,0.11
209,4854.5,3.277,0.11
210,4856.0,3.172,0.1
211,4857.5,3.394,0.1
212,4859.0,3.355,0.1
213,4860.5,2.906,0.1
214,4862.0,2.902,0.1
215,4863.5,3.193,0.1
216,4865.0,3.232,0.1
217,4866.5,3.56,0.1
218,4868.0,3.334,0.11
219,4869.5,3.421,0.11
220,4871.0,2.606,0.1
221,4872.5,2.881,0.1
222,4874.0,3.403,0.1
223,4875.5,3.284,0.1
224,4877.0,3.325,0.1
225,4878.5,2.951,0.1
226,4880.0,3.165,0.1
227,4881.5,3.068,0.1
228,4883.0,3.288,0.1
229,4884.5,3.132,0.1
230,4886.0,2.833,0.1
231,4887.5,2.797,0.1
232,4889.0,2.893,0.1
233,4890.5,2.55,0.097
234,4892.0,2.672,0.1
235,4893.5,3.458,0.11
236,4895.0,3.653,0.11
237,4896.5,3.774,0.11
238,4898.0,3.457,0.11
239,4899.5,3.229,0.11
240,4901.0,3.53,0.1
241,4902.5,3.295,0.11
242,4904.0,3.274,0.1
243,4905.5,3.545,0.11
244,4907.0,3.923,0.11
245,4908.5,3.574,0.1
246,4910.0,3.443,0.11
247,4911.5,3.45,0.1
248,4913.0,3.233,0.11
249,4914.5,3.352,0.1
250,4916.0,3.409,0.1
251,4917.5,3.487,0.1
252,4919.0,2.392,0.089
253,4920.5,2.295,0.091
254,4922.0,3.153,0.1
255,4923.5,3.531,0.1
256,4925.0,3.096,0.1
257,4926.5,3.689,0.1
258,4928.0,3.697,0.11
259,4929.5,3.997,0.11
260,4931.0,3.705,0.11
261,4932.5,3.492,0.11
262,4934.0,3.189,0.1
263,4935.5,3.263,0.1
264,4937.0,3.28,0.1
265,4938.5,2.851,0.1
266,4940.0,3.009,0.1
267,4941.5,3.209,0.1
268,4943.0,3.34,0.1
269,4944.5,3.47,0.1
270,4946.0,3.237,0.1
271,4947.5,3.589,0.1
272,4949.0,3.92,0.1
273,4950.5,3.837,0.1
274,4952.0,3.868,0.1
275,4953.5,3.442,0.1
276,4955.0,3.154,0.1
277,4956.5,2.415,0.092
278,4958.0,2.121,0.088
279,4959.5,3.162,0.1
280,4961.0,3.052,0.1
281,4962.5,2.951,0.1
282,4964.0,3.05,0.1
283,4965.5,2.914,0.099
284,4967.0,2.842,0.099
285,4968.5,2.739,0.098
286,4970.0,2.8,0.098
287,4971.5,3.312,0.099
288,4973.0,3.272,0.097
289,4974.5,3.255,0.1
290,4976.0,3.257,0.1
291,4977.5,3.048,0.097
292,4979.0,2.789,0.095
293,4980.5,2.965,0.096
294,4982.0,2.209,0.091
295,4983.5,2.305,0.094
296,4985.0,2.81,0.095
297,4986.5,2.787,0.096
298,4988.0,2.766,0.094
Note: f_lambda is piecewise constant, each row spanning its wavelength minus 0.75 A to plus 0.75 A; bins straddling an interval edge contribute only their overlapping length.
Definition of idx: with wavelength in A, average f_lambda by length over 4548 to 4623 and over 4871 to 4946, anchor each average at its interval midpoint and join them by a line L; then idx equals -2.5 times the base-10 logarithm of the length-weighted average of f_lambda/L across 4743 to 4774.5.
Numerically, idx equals 0.11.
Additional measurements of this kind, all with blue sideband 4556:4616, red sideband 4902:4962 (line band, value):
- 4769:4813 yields 0.21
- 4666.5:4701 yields 0.02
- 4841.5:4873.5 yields 0.04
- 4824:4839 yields 0.15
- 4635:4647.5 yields 0.05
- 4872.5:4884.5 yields 0.05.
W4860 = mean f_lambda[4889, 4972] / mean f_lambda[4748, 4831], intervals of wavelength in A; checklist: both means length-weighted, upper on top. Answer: 1.1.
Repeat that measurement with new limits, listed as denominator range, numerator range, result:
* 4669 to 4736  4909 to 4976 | 0.97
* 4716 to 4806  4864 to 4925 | 1.08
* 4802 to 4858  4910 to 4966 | 1.05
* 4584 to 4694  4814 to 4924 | 0.93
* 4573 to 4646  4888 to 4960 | 0.97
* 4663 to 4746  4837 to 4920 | 0.98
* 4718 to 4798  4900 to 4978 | 1.10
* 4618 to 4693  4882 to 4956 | 0.98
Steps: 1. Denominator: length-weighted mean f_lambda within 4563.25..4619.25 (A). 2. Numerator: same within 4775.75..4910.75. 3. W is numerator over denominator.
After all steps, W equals 0.9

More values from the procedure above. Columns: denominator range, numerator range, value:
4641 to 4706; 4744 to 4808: 0.86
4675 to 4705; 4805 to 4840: 0.92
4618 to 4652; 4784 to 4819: 0.88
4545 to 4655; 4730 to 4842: 0.88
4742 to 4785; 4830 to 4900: 1.11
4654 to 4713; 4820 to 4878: 0.93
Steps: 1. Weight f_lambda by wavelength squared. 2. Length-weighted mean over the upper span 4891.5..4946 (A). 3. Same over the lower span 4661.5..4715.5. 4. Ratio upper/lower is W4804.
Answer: 1.1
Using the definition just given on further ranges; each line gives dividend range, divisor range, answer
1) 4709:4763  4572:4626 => 1.02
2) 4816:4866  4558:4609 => 1.02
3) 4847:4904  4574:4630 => 1.06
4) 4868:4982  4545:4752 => 1.08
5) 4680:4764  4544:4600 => 1.06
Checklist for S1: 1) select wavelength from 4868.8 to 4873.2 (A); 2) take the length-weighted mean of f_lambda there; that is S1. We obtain 2.97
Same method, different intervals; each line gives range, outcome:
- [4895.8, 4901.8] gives 3.49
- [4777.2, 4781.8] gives 2.3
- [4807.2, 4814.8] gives 3.27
